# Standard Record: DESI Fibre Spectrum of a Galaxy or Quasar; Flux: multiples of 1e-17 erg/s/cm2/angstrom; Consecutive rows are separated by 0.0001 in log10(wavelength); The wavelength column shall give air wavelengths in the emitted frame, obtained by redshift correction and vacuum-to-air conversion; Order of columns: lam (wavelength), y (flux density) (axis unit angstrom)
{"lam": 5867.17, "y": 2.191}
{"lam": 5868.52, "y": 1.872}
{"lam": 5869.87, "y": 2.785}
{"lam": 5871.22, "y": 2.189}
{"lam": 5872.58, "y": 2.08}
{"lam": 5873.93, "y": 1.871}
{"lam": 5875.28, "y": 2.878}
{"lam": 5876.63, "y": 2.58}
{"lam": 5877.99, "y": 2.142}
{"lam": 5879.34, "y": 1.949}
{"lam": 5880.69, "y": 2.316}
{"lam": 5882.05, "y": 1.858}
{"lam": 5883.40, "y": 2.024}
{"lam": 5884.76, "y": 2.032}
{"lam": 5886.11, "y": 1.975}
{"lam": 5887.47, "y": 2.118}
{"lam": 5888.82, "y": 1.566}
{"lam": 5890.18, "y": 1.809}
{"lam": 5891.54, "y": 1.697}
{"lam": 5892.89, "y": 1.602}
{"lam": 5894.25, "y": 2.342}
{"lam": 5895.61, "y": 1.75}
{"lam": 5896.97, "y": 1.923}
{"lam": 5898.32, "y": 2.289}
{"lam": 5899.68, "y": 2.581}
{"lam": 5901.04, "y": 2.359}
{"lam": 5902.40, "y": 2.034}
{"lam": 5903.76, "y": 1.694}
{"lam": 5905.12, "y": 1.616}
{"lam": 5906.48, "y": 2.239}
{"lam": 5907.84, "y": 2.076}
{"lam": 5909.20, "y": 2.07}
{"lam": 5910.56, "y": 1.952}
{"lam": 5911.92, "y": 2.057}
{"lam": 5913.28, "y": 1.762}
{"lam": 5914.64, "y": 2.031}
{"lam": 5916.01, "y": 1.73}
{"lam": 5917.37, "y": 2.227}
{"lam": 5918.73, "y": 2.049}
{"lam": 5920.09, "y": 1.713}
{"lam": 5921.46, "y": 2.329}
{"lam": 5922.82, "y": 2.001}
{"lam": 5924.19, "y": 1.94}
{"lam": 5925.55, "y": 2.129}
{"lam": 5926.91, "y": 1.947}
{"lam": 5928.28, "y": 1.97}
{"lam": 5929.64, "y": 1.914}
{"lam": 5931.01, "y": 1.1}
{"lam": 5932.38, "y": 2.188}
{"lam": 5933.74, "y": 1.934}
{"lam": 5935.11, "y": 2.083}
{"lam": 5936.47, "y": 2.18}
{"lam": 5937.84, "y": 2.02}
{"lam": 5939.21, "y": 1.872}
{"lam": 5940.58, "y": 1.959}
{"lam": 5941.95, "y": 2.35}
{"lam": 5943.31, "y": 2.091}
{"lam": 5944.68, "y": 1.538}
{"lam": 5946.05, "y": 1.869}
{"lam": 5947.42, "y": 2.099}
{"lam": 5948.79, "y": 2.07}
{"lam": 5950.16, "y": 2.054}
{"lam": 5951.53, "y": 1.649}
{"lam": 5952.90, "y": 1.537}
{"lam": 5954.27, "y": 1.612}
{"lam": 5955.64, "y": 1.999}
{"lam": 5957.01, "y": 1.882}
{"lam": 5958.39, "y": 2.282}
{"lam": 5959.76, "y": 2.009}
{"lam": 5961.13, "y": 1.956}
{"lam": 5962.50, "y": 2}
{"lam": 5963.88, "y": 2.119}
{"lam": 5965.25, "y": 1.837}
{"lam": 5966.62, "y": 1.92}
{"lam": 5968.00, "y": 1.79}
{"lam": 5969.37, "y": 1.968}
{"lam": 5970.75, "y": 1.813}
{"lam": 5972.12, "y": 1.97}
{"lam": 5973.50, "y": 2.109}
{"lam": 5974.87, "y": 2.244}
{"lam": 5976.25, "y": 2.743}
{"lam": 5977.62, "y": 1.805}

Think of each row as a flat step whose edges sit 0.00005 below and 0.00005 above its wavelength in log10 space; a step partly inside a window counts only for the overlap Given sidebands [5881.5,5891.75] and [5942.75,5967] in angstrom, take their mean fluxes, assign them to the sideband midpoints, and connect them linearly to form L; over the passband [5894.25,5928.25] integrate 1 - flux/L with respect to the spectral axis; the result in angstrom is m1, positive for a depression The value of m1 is -2.22 angstrom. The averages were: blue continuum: 1.89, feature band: 2.03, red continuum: 1.92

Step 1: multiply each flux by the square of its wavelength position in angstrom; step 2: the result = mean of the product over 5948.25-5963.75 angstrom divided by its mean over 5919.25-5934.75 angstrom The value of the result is 1.0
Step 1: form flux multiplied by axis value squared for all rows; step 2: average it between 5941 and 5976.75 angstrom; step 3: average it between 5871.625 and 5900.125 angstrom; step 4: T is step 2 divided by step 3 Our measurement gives 0.98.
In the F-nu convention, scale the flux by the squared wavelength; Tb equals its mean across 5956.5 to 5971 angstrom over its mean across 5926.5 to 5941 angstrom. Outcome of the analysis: 1.0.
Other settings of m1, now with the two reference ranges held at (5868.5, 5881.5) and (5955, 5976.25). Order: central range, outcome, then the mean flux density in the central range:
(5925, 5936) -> 1.1 angstrom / 1.91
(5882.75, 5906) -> 2.7 angstrom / 1.97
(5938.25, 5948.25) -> 0.5 angstrom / 1.97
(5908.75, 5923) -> 1.1 angstrom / 1.99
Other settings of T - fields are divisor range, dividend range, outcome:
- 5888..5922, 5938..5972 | 0.99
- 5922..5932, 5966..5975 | 1.06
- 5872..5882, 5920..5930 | 0.91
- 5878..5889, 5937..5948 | 1.00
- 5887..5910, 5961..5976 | 1.03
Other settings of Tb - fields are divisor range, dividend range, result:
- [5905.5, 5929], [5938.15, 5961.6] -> 0.97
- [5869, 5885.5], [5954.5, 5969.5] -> 0.91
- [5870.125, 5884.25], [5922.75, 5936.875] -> 0.89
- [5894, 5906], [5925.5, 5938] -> 0.95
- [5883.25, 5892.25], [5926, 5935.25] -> 1.01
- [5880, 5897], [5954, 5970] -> 1.04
